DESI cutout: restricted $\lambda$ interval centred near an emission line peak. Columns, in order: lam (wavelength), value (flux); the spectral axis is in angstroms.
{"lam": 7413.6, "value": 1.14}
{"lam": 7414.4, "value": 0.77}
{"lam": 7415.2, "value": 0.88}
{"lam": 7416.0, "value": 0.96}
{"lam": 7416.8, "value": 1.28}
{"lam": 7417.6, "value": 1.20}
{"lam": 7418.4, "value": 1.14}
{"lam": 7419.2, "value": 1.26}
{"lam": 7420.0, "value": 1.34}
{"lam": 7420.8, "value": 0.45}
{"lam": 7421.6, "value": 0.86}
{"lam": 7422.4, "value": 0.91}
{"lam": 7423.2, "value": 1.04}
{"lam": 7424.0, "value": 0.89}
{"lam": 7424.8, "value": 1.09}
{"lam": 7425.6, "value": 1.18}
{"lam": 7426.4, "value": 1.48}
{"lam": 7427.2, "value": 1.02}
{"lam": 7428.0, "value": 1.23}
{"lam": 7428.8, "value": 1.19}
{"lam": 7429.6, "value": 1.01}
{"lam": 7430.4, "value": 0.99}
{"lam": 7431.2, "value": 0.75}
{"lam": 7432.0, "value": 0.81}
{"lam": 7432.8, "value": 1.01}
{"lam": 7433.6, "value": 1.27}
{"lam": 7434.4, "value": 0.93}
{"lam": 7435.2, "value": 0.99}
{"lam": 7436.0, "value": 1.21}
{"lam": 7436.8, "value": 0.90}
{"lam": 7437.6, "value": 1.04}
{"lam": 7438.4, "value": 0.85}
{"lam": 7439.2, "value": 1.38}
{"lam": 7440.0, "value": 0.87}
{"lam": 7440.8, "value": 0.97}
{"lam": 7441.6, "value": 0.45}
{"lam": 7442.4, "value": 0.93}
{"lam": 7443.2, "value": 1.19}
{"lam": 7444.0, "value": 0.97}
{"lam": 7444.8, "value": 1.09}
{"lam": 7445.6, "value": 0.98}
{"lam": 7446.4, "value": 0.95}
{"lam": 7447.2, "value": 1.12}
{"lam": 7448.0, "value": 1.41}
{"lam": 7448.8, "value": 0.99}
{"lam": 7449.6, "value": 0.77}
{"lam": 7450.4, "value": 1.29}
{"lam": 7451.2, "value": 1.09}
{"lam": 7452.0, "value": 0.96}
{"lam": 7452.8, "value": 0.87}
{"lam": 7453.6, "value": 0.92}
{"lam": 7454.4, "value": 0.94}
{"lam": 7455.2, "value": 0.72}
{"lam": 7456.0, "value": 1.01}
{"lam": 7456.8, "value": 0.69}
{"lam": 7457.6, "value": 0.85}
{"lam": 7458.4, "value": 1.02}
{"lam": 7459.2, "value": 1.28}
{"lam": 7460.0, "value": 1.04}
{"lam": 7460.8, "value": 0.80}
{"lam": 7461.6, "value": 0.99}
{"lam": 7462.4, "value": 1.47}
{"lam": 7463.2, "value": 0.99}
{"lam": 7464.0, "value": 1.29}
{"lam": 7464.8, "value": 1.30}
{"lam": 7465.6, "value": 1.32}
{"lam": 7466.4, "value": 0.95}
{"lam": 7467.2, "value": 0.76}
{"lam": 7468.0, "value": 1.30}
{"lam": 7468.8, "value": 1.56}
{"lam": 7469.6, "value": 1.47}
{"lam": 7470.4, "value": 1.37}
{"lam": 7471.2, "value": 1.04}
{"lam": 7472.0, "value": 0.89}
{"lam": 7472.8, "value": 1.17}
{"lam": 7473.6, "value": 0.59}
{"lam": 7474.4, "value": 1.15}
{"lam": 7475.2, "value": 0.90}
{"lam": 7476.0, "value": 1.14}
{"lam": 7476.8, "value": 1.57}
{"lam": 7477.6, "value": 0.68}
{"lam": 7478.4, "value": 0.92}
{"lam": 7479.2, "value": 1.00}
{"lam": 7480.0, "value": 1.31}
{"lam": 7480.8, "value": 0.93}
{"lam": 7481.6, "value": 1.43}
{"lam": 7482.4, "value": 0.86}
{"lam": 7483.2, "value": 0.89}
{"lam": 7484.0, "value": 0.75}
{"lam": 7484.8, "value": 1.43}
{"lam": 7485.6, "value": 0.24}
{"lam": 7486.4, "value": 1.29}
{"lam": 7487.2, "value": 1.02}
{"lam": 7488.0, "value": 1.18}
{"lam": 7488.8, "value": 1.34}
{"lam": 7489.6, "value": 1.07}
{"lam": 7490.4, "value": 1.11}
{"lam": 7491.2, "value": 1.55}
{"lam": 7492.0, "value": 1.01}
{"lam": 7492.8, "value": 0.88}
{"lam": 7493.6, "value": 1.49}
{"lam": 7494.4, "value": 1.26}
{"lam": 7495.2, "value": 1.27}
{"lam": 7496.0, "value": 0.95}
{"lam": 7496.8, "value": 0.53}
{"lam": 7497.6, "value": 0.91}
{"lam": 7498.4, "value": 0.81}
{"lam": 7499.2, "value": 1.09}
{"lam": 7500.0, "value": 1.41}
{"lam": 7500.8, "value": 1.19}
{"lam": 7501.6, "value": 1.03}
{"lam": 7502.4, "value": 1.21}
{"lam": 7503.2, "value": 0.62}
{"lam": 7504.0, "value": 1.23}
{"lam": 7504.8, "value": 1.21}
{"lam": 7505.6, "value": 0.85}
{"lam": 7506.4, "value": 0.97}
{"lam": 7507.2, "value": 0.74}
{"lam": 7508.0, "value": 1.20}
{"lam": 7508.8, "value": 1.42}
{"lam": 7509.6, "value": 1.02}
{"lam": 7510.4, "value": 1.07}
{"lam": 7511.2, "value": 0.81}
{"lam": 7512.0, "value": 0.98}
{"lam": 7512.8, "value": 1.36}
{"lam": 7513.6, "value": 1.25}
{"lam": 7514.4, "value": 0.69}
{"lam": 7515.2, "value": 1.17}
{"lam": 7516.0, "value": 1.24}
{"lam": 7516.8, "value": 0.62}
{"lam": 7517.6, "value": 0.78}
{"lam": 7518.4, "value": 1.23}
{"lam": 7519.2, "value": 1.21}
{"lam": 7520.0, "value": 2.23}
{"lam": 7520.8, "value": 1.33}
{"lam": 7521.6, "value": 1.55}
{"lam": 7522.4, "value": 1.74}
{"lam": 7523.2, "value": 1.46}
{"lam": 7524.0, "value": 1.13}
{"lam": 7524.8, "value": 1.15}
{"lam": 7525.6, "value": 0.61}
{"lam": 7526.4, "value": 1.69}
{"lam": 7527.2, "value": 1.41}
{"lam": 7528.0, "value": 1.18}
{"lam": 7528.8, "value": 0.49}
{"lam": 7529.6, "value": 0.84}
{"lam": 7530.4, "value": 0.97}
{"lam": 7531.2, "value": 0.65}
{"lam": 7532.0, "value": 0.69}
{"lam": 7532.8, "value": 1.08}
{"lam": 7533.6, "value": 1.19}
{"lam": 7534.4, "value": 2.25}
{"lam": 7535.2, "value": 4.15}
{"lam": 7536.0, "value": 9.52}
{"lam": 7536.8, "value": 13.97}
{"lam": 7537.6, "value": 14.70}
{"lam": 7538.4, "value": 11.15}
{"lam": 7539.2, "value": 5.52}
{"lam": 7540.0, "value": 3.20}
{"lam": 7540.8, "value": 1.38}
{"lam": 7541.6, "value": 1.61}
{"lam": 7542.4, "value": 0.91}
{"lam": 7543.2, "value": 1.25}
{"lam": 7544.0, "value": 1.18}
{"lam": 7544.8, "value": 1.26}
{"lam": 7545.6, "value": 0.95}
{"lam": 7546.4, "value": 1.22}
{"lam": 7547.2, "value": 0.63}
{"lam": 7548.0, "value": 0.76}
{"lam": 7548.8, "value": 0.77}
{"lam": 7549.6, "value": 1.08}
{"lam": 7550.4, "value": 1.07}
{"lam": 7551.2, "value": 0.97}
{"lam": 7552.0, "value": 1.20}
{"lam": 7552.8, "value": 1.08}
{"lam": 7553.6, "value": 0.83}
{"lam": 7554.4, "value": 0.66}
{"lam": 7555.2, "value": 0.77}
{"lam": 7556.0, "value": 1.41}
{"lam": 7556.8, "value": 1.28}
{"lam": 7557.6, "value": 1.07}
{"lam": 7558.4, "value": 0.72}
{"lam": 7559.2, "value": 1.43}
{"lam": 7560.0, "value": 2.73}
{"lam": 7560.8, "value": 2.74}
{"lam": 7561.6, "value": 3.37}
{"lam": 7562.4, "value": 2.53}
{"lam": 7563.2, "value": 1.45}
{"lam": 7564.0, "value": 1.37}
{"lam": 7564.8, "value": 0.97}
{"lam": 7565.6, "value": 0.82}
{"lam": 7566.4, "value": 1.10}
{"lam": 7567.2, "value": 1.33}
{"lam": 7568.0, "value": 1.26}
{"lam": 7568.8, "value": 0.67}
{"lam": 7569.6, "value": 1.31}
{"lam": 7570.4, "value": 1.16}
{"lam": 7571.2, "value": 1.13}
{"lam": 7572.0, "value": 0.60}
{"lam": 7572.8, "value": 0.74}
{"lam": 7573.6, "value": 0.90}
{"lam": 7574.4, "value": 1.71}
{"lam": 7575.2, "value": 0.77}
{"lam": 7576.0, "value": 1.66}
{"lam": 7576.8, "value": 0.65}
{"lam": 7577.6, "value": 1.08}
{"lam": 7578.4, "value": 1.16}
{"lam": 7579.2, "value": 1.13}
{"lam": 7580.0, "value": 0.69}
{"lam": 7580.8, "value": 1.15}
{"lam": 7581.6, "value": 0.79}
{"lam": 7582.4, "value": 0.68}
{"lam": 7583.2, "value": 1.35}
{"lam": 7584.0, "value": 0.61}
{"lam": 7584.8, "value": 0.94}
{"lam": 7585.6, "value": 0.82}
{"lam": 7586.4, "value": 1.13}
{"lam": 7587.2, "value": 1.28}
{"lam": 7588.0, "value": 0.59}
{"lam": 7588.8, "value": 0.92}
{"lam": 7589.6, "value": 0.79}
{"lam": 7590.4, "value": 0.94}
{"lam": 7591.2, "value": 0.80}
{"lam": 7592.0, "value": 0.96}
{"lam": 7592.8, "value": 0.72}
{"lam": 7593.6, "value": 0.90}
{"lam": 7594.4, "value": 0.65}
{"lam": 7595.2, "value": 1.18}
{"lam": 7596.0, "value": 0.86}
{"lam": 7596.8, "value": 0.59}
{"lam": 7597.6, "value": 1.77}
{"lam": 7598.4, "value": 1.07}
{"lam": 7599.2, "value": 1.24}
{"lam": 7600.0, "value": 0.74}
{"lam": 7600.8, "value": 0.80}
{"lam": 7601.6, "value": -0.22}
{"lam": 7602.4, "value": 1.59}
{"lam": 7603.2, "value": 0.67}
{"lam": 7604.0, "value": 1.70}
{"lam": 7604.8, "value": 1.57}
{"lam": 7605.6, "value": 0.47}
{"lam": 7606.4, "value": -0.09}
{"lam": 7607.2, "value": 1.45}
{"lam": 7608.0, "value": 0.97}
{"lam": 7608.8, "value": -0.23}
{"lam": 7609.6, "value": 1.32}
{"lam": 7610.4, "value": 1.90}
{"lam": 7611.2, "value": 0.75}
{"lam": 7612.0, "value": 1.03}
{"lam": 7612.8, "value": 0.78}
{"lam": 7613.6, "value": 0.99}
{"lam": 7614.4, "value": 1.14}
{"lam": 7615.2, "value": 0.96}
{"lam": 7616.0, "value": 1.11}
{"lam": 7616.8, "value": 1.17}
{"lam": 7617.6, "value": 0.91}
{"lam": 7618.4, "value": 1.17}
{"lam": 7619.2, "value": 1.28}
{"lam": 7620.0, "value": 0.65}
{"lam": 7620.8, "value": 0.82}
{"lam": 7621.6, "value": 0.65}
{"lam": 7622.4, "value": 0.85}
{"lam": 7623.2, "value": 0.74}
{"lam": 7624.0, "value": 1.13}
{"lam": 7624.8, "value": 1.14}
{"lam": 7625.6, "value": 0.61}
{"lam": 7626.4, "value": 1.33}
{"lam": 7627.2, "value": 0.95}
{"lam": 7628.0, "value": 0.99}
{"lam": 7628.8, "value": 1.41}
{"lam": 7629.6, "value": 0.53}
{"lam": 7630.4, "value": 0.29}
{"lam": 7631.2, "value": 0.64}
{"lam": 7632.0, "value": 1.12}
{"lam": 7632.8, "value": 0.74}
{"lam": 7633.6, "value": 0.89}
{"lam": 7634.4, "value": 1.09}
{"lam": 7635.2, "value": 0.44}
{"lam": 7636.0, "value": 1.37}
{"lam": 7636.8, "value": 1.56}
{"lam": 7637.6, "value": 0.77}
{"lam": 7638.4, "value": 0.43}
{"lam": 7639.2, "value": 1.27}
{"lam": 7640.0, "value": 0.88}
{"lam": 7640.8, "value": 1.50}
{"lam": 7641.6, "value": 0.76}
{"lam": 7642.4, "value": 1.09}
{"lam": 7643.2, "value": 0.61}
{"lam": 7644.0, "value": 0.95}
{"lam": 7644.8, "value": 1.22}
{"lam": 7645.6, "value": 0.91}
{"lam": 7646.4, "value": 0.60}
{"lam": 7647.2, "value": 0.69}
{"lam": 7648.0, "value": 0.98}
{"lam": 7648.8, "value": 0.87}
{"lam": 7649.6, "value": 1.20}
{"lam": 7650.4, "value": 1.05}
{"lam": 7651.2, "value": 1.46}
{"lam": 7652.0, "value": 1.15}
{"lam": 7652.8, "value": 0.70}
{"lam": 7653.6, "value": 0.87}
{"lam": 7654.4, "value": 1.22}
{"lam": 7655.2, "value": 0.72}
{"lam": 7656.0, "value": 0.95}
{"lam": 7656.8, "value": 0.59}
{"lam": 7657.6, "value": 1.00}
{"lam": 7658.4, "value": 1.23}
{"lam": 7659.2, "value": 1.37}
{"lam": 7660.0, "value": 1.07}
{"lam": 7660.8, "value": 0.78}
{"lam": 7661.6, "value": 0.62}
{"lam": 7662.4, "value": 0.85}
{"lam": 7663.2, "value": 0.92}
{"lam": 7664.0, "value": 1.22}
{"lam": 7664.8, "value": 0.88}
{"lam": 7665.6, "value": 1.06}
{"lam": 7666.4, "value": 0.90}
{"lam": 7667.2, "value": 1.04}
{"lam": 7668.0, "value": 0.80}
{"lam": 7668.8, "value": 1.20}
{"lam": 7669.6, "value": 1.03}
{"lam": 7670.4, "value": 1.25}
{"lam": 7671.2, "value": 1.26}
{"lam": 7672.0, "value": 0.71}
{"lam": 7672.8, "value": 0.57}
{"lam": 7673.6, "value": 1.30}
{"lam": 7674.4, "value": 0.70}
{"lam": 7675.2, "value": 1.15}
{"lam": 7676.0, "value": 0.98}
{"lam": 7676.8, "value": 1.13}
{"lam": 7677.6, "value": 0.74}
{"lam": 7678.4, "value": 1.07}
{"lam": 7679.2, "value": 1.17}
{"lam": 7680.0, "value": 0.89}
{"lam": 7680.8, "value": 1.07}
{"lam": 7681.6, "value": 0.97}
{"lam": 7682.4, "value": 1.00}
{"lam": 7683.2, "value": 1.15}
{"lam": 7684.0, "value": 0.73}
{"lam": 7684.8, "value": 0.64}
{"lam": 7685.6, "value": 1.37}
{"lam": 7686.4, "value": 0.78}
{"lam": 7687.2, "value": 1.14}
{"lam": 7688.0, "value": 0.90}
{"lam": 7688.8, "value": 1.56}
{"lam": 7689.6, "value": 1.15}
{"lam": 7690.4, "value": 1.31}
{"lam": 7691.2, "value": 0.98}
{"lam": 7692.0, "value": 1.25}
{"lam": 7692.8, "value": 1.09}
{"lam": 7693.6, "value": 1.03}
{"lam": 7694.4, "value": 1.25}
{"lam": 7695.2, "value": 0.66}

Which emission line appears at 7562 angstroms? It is [N II] 6583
